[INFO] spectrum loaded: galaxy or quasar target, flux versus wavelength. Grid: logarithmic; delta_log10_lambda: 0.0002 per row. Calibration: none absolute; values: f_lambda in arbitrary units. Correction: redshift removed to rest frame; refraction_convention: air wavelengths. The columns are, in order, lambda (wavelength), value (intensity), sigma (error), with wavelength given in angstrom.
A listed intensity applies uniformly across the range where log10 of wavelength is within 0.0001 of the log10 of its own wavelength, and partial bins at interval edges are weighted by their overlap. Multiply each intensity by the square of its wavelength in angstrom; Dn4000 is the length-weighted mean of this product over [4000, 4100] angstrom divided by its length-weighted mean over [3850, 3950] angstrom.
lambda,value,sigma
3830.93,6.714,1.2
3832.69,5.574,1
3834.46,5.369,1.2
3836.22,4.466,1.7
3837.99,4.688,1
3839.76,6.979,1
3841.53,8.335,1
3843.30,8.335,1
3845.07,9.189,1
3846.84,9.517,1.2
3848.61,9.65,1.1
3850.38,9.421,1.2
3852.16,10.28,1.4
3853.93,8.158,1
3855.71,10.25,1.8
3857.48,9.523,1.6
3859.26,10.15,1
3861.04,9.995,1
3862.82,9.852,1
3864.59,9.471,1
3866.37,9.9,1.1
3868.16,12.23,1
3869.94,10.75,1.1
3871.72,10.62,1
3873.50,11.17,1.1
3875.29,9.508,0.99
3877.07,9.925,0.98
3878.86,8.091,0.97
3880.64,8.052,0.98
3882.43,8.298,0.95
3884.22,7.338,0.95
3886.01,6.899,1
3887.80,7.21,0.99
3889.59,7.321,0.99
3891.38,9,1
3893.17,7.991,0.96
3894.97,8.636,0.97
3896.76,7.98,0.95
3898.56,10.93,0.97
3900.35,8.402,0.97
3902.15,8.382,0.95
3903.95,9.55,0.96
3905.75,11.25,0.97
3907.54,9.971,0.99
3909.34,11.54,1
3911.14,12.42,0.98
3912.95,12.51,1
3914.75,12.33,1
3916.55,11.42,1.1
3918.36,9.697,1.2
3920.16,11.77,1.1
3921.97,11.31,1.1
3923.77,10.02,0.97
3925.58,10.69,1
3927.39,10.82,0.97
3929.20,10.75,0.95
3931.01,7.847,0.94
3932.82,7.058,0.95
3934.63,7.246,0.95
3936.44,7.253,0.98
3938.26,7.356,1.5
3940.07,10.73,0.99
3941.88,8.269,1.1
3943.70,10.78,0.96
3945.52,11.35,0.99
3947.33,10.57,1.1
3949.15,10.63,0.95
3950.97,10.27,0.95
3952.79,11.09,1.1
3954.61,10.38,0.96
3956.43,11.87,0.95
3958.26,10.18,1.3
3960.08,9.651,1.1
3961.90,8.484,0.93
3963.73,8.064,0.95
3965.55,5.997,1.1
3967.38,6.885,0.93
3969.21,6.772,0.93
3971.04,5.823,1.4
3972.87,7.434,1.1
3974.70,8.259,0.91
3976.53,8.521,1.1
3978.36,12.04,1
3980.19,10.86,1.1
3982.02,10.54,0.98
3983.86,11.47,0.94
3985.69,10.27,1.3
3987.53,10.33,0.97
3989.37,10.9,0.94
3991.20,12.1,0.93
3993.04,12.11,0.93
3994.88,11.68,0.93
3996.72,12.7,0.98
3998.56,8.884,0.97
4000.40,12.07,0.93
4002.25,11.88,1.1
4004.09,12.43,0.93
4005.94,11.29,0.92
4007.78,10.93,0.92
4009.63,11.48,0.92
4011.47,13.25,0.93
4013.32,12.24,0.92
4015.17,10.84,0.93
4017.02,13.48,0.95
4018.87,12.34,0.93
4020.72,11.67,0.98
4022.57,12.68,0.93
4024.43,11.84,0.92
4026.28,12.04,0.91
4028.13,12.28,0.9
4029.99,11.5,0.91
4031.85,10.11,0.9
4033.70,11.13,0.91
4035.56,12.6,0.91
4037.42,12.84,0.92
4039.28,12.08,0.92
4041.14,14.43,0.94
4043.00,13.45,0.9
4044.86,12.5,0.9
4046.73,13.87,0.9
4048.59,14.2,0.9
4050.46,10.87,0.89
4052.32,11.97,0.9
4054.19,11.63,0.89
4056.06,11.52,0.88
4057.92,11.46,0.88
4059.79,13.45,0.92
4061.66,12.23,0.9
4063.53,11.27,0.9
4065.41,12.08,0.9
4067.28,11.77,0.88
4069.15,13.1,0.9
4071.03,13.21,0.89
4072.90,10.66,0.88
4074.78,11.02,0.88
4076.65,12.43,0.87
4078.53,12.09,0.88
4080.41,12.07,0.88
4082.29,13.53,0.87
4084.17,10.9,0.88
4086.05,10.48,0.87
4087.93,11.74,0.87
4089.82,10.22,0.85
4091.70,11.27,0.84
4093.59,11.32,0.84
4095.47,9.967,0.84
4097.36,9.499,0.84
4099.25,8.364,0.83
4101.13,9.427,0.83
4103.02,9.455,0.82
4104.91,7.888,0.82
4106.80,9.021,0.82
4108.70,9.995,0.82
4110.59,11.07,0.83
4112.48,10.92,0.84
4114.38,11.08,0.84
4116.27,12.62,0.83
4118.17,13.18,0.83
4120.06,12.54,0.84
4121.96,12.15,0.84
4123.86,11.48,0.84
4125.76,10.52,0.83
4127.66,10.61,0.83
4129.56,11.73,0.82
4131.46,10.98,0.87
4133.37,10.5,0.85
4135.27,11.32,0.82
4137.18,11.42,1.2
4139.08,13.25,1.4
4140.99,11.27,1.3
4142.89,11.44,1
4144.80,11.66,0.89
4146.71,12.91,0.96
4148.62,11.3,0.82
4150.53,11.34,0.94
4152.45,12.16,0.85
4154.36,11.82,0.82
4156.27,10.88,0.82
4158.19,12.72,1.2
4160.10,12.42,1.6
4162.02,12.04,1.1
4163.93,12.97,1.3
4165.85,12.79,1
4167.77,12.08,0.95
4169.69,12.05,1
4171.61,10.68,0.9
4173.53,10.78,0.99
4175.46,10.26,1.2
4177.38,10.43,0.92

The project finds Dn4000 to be 1.3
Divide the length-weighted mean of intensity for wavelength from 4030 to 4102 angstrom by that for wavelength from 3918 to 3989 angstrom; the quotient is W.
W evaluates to 1.24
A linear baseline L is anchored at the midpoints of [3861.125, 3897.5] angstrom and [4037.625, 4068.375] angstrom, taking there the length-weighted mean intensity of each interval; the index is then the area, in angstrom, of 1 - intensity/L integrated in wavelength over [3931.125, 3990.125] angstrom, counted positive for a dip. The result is 7.56 angstrom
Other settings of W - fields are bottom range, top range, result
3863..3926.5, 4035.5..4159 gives 1.18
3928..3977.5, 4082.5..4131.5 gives 1.21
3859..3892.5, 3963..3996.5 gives 1.03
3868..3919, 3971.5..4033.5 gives 1.17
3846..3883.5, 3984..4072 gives 1.23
